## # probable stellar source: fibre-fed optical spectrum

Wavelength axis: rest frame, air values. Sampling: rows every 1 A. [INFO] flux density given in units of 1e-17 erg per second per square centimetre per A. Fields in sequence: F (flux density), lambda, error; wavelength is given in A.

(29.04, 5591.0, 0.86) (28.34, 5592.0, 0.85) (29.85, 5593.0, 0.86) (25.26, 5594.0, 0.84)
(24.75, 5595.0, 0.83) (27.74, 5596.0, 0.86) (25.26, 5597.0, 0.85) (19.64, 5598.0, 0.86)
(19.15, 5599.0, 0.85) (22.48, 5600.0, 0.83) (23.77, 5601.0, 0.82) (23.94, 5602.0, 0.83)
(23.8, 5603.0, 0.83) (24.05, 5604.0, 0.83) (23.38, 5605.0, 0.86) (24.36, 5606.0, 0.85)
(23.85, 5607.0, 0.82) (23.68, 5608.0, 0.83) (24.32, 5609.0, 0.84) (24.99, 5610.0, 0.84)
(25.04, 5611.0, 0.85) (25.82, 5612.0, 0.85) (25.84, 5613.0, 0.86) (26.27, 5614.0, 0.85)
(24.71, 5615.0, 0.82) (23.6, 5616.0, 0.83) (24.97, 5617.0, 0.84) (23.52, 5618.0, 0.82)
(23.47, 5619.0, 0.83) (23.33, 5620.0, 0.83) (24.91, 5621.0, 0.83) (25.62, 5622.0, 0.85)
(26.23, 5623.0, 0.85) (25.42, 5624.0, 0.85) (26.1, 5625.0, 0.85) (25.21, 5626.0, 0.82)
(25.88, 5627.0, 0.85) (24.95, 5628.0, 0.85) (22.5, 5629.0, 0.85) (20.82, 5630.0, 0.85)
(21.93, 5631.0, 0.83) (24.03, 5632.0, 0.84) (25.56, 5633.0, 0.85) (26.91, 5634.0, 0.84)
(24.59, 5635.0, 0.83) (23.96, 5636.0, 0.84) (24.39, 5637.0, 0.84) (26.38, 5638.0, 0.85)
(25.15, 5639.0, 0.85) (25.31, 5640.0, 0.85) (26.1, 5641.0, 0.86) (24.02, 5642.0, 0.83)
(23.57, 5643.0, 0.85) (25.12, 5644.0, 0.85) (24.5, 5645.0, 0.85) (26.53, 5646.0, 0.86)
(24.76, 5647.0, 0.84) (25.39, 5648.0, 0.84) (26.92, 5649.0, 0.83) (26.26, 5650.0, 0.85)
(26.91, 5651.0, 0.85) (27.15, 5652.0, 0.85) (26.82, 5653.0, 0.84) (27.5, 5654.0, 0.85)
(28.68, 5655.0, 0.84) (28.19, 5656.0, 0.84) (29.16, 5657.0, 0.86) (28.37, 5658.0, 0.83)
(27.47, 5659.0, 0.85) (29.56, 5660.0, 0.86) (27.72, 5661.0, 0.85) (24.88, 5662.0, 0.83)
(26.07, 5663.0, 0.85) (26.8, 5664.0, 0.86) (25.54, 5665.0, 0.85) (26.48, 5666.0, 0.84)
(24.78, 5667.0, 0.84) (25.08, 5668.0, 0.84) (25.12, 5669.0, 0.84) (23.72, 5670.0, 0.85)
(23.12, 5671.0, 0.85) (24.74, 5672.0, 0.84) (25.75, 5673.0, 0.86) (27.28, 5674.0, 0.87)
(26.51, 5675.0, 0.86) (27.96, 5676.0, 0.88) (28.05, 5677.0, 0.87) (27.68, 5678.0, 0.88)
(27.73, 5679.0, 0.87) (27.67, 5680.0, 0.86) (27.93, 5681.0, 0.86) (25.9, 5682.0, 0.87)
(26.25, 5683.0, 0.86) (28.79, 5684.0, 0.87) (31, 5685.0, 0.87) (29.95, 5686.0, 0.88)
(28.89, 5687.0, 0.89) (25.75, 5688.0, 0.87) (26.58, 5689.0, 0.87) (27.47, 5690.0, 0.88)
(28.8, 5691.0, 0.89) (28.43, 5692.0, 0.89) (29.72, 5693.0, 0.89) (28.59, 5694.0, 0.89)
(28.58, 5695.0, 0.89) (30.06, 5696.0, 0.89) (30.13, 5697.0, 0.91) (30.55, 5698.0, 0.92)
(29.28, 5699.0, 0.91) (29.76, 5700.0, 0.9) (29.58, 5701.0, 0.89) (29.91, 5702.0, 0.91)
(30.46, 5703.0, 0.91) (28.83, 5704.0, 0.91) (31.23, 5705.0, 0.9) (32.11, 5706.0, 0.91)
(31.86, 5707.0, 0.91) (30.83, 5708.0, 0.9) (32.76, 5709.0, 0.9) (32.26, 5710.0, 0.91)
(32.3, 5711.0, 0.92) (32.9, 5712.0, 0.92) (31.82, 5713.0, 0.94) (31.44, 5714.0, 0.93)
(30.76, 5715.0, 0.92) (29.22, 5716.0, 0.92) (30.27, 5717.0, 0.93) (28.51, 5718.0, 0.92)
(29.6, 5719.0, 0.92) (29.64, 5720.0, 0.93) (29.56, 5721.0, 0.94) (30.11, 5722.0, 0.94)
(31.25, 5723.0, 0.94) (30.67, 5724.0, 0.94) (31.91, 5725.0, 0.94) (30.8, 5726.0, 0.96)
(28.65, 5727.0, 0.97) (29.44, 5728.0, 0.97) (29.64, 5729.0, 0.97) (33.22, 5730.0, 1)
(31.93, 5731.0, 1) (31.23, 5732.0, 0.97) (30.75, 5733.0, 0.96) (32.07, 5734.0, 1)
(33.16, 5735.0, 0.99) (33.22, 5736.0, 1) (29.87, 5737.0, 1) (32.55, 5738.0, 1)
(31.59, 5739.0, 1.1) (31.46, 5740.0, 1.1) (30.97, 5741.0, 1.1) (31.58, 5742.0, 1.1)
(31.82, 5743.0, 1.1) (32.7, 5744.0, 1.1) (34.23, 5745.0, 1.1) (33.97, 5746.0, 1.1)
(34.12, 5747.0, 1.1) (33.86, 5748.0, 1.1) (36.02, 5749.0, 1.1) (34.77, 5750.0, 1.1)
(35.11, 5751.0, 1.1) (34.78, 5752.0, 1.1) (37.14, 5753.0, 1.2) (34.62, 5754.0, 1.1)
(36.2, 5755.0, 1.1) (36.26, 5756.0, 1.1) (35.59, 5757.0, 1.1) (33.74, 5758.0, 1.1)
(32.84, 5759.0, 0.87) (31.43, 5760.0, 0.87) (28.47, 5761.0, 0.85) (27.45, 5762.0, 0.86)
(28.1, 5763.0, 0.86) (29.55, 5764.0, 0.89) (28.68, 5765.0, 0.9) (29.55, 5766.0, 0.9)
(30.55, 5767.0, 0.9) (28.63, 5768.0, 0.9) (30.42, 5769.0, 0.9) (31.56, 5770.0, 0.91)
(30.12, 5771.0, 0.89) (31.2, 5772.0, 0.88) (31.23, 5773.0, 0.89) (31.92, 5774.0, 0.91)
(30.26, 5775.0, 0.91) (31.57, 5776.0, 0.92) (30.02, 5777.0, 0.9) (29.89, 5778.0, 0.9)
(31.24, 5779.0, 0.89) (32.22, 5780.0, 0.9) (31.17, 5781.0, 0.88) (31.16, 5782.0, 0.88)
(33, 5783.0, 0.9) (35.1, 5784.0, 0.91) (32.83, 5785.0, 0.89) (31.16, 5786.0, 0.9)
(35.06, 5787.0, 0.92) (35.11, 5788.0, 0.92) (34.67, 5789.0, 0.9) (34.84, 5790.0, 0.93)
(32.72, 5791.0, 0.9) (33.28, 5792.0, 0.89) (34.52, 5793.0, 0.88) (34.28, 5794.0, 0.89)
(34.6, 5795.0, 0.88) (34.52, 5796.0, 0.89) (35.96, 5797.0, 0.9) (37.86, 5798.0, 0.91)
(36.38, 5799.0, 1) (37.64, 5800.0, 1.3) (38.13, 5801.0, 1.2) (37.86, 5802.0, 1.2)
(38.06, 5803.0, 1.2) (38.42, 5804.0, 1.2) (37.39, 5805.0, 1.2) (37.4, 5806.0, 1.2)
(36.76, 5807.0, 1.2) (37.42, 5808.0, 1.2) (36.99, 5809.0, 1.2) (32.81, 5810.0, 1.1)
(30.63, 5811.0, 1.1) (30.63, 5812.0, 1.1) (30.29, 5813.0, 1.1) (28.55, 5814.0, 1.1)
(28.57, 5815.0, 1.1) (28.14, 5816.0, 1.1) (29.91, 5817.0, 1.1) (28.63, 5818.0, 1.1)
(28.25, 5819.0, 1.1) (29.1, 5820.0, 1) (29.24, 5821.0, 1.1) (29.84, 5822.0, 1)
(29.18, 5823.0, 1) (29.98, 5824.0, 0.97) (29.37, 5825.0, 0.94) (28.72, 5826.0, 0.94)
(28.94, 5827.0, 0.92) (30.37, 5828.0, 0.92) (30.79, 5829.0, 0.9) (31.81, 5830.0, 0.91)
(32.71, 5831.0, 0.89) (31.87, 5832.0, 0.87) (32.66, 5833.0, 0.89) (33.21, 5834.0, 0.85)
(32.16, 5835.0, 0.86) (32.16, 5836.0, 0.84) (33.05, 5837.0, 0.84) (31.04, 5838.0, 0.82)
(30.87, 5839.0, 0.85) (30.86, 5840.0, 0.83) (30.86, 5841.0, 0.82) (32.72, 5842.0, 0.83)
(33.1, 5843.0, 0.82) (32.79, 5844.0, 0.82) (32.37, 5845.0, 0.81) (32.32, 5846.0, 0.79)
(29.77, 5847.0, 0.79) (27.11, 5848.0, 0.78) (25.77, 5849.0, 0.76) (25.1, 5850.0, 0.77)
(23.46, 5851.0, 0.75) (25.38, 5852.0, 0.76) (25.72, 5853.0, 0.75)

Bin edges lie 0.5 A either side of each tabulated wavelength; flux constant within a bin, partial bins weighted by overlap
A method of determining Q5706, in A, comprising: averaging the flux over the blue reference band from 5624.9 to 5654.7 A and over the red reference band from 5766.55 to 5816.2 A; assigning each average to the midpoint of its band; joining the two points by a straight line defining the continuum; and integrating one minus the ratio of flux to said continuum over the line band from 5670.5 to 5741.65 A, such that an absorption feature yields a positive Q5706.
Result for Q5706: -2.3 A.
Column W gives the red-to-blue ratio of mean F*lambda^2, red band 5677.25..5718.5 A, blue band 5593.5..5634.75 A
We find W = 1.3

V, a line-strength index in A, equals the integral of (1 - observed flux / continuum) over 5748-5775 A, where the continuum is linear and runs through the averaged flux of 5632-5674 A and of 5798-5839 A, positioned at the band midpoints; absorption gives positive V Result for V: -1.8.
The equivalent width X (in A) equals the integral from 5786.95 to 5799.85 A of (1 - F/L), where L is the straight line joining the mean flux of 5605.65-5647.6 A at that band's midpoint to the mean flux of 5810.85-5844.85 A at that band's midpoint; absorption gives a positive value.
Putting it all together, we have -2.3 A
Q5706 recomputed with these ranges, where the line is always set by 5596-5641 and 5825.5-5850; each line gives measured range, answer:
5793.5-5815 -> -3.7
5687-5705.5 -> -1.6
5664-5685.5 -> -0.4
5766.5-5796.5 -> -3.0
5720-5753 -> -4.9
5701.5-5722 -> -2.7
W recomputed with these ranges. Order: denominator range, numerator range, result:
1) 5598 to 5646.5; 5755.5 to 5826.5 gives 1.41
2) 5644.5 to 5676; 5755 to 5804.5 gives 1.30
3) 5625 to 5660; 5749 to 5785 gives 1.30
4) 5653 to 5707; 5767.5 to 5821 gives 1.23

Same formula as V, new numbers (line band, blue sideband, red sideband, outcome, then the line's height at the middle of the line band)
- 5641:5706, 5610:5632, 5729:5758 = 2.1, 28.3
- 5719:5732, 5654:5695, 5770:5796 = -0.4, 29.7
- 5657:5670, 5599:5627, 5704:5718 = 0.7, 28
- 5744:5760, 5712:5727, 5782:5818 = -1.4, 31.9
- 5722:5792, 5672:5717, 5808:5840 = -4.9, 30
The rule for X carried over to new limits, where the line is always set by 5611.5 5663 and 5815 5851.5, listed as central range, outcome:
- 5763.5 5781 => -1.07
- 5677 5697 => -1.13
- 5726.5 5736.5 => -1.27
